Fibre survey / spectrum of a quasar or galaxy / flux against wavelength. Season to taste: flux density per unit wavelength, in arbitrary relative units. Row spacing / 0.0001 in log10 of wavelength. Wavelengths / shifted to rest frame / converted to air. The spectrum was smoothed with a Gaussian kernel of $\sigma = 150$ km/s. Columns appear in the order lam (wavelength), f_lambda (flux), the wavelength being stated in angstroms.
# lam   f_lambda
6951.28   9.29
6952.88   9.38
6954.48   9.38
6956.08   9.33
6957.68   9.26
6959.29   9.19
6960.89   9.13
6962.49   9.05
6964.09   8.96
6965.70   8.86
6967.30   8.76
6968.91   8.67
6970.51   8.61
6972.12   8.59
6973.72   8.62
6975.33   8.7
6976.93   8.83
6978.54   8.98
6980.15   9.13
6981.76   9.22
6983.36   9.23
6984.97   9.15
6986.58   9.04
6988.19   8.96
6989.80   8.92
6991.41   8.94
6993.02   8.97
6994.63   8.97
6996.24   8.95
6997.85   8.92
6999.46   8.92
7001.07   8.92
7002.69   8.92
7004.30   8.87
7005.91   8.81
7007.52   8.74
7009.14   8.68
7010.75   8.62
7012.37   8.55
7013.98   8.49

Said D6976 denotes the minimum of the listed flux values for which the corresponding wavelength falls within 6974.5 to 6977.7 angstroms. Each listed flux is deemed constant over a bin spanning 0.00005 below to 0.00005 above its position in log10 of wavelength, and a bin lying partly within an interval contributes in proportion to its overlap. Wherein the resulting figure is 8.7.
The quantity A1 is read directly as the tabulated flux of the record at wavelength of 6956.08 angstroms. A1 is 9.33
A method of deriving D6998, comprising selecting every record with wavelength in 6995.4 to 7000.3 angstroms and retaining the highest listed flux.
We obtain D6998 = 8.95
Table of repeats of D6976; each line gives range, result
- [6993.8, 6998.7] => 8.92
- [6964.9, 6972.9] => 8.59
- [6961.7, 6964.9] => 8.96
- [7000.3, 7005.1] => 8.87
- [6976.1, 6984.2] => 8.83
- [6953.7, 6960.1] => 9.19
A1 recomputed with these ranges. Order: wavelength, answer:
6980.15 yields 9.13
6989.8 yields 8.92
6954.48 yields 9.38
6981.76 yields 9.22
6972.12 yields 8.59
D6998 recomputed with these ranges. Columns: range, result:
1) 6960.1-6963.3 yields 9.13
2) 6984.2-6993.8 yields 9.15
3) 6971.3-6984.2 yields 9.23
